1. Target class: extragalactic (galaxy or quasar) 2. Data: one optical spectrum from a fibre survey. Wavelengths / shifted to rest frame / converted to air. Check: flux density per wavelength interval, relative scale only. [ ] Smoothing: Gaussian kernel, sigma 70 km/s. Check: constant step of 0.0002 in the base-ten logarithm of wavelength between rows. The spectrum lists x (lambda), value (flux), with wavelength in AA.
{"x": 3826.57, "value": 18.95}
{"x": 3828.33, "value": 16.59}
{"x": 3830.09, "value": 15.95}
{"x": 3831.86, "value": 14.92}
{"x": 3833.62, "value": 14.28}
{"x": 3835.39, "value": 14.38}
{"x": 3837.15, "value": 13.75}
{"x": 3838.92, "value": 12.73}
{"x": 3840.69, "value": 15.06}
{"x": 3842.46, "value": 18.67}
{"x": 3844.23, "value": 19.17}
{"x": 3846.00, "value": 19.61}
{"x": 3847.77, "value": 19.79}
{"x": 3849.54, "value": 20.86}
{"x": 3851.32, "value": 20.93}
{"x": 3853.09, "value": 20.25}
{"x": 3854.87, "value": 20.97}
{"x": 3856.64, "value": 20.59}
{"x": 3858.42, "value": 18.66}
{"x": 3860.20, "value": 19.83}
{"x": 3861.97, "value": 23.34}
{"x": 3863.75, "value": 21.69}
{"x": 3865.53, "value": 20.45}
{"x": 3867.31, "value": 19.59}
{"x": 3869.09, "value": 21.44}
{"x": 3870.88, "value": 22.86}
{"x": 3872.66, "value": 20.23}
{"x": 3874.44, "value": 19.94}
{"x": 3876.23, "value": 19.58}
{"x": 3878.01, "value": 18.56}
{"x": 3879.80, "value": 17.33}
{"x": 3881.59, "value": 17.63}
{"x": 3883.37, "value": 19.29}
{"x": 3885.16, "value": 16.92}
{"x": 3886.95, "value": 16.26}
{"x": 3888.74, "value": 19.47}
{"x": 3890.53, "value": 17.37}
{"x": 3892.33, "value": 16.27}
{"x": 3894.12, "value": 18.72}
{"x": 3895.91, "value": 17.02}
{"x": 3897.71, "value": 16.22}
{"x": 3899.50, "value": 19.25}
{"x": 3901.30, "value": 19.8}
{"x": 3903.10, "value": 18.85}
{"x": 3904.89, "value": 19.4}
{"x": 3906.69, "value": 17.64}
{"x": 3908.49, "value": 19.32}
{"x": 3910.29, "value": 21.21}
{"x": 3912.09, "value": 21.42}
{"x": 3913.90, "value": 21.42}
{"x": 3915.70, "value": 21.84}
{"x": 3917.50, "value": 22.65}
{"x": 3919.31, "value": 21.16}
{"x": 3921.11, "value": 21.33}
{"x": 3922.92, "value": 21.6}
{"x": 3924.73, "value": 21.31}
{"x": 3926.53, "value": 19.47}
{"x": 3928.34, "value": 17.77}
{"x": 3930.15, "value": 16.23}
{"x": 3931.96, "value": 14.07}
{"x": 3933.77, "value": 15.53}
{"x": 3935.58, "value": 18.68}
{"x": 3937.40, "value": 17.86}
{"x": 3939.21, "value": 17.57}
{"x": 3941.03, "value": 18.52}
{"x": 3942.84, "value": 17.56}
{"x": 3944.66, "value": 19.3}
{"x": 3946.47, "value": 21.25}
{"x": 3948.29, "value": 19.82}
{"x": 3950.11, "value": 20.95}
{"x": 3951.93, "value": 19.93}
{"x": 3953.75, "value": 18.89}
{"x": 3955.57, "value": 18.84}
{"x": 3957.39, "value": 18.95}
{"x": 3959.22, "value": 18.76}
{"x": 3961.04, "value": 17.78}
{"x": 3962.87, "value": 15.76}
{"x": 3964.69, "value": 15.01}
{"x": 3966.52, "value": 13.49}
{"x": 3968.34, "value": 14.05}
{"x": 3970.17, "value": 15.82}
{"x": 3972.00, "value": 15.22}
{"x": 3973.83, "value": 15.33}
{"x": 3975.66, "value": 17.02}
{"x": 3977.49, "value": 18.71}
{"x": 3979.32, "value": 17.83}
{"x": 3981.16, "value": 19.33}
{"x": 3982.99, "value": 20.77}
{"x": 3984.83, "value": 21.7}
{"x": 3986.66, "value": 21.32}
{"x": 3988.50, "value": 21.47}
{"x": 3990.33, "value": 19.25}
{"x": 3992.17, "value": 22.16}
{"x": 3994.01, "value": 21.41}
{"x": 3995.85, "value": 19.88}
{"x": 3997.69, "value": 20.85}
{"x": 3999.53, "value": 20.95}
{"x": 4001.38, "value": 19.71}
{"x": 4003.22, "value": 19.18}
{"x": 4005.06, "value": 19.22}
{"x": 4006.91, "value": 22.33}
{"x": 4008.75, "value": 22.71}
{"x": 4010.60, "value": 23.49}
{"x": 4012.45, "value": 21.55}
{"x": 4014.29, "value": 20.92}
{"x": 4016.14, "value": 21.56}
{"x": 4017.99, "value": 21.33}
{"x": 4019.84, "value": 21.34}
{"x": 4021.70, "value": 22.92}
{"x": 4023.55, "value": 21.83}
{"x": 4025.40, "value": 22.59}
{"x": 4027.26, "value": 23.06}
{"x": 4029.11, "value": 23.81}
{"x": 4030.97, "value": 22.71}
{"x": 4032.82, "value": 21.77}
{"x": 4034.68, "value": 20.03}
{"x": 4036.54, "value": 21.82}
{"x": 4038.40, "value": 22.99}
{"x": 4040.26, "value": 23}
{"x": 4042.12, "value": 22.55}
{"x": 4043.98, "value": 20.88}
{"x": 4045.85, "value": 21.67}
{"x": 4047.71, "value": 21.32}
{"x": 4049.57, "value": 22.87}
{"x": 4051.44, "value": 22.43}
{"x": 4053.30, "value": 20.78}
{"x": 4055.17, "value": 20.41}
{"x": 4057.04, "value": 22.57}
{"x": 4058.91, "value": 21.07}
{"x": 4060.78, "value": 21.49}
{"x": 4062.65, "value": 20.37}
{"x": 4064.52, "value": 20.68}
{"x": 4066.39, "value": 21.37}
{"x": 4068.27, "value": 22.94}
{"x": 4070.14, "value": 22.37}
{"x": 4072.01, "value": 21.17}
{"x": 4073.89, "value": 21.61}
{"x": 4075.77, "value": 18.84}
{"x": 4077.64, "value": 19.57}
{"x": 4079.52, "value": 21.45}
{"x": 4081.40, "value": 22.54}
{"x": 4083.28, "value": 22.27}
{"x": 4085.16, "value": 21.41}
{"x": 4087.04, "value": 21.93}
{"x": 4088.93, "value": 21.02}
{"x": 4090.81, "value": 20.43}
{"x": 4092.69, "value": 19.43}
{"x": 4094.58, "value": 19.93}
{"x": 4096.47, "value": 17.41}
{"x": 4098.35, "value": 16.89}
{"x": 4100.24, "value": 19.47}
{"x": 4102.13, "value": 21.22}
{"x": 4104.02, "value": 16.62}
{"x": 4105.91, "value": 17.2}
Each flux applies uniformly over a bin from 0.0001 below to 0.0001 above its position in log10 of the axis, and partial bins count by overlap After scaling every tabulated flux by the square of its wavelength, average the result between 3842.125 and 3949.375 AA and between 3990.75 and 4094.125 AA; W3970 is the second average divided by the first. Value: 1.2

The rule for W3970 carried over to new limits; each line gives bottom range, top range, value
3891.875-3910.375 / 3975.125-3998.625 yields 1.14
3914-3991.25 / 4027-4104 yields 1.21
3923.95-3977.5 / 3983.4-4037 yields 1.26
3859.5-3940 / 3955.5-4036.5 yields 1.09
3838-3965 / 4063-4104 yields 1.18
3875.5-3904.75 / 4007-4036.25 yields 1.31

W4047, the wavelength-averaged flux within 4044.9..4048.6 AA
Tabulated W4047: 21.5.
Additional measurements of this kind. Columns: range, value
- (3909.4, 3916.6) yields 21.5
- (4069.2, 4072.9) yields 21.8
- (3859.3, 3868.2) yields 21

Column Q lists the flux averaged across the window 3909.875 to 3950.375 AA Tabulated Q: 19.5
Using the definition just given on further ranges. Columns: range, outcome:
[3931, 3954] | 18.4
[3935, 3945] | 18.2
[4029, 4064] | 21.8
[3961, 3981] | 16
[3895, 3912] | 18.9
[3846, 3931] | 19.7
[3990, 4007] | 20.4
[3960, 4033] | 19.9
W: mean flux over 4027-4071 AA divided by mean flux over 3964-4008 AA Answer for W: 1.2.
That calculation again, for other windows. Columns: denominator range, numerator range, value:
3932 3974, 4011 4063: 1.25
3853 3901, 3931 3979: 0.91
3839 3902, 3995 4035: 1.13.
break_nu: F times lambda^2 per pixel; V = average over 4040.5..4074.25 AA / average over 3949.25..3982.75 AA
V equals 1.3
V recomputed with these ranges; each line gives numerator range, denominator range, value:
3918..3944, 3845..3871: 0.93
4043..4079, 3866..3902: 1.24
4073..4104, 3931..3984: 1.22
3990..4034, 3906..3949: 1.16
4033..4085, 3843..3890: 1.20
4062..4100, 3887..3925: 1.15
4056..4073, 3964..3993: 1.25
